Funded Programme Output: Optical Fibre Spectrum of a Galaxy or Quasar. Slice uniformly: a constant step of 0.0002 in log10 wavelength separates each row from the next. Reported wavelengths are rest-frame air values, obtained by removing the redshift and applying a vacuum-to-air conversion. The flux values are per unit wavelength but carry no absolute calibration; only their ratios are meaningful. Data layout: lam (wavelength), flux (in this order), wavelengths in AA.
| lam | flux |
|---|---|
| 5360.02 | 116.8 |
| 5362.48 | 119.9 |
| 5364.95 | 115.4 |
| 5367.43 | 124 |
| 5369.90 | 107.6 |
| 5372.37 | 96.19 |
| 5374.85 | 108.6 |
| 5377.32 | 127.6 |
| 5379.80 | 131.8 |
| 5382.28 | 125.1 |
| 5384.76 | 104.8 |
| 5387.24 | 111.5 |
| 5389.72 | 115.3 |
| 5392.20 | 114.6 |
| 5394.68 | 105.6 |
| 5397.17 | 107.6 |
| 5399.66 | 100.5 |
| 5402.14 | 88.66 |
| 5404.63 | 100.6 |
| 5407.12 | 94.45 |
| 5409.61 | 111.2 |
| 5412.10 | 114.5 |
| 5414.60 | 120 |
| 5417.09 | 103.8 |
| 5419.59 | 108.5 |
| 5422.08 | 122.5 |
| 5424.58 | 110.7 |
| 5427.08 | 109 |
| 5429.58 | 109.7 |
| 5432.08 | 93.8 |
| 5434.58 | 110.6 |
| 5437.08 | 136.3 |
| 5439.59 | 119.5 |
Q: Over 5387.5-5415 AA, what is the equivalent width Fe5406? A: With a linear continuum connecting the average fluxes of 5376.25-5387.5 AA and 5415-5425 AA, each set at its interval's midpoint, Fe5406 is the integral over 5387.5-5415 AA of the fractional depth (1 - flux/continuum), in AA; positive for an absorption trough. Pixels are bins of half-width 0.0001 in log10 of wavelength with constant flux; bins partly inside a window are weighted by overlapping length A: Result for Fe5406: 2.4 AA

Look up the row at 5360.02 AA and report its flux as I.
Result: 116.8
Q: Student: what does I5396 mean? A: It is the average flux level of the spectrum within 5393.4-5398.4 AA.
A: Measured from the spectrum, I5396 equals 107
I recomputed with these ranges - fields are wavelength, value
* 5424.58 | 110.7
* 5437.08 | 136.3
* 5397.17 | 107.6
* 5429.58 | 109.7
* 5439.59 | 119.5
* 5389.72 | 115.3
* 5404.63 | 100.6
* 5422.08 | 122.5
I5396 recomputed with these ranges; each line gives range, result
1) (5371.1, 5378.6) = 111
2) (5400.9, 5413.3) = 102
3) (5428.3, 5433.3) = 102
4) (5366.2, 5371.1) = 116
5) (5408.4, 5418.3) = 112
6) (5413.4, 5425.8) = 113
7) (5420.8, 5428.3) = 114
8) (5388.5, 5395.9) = 112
